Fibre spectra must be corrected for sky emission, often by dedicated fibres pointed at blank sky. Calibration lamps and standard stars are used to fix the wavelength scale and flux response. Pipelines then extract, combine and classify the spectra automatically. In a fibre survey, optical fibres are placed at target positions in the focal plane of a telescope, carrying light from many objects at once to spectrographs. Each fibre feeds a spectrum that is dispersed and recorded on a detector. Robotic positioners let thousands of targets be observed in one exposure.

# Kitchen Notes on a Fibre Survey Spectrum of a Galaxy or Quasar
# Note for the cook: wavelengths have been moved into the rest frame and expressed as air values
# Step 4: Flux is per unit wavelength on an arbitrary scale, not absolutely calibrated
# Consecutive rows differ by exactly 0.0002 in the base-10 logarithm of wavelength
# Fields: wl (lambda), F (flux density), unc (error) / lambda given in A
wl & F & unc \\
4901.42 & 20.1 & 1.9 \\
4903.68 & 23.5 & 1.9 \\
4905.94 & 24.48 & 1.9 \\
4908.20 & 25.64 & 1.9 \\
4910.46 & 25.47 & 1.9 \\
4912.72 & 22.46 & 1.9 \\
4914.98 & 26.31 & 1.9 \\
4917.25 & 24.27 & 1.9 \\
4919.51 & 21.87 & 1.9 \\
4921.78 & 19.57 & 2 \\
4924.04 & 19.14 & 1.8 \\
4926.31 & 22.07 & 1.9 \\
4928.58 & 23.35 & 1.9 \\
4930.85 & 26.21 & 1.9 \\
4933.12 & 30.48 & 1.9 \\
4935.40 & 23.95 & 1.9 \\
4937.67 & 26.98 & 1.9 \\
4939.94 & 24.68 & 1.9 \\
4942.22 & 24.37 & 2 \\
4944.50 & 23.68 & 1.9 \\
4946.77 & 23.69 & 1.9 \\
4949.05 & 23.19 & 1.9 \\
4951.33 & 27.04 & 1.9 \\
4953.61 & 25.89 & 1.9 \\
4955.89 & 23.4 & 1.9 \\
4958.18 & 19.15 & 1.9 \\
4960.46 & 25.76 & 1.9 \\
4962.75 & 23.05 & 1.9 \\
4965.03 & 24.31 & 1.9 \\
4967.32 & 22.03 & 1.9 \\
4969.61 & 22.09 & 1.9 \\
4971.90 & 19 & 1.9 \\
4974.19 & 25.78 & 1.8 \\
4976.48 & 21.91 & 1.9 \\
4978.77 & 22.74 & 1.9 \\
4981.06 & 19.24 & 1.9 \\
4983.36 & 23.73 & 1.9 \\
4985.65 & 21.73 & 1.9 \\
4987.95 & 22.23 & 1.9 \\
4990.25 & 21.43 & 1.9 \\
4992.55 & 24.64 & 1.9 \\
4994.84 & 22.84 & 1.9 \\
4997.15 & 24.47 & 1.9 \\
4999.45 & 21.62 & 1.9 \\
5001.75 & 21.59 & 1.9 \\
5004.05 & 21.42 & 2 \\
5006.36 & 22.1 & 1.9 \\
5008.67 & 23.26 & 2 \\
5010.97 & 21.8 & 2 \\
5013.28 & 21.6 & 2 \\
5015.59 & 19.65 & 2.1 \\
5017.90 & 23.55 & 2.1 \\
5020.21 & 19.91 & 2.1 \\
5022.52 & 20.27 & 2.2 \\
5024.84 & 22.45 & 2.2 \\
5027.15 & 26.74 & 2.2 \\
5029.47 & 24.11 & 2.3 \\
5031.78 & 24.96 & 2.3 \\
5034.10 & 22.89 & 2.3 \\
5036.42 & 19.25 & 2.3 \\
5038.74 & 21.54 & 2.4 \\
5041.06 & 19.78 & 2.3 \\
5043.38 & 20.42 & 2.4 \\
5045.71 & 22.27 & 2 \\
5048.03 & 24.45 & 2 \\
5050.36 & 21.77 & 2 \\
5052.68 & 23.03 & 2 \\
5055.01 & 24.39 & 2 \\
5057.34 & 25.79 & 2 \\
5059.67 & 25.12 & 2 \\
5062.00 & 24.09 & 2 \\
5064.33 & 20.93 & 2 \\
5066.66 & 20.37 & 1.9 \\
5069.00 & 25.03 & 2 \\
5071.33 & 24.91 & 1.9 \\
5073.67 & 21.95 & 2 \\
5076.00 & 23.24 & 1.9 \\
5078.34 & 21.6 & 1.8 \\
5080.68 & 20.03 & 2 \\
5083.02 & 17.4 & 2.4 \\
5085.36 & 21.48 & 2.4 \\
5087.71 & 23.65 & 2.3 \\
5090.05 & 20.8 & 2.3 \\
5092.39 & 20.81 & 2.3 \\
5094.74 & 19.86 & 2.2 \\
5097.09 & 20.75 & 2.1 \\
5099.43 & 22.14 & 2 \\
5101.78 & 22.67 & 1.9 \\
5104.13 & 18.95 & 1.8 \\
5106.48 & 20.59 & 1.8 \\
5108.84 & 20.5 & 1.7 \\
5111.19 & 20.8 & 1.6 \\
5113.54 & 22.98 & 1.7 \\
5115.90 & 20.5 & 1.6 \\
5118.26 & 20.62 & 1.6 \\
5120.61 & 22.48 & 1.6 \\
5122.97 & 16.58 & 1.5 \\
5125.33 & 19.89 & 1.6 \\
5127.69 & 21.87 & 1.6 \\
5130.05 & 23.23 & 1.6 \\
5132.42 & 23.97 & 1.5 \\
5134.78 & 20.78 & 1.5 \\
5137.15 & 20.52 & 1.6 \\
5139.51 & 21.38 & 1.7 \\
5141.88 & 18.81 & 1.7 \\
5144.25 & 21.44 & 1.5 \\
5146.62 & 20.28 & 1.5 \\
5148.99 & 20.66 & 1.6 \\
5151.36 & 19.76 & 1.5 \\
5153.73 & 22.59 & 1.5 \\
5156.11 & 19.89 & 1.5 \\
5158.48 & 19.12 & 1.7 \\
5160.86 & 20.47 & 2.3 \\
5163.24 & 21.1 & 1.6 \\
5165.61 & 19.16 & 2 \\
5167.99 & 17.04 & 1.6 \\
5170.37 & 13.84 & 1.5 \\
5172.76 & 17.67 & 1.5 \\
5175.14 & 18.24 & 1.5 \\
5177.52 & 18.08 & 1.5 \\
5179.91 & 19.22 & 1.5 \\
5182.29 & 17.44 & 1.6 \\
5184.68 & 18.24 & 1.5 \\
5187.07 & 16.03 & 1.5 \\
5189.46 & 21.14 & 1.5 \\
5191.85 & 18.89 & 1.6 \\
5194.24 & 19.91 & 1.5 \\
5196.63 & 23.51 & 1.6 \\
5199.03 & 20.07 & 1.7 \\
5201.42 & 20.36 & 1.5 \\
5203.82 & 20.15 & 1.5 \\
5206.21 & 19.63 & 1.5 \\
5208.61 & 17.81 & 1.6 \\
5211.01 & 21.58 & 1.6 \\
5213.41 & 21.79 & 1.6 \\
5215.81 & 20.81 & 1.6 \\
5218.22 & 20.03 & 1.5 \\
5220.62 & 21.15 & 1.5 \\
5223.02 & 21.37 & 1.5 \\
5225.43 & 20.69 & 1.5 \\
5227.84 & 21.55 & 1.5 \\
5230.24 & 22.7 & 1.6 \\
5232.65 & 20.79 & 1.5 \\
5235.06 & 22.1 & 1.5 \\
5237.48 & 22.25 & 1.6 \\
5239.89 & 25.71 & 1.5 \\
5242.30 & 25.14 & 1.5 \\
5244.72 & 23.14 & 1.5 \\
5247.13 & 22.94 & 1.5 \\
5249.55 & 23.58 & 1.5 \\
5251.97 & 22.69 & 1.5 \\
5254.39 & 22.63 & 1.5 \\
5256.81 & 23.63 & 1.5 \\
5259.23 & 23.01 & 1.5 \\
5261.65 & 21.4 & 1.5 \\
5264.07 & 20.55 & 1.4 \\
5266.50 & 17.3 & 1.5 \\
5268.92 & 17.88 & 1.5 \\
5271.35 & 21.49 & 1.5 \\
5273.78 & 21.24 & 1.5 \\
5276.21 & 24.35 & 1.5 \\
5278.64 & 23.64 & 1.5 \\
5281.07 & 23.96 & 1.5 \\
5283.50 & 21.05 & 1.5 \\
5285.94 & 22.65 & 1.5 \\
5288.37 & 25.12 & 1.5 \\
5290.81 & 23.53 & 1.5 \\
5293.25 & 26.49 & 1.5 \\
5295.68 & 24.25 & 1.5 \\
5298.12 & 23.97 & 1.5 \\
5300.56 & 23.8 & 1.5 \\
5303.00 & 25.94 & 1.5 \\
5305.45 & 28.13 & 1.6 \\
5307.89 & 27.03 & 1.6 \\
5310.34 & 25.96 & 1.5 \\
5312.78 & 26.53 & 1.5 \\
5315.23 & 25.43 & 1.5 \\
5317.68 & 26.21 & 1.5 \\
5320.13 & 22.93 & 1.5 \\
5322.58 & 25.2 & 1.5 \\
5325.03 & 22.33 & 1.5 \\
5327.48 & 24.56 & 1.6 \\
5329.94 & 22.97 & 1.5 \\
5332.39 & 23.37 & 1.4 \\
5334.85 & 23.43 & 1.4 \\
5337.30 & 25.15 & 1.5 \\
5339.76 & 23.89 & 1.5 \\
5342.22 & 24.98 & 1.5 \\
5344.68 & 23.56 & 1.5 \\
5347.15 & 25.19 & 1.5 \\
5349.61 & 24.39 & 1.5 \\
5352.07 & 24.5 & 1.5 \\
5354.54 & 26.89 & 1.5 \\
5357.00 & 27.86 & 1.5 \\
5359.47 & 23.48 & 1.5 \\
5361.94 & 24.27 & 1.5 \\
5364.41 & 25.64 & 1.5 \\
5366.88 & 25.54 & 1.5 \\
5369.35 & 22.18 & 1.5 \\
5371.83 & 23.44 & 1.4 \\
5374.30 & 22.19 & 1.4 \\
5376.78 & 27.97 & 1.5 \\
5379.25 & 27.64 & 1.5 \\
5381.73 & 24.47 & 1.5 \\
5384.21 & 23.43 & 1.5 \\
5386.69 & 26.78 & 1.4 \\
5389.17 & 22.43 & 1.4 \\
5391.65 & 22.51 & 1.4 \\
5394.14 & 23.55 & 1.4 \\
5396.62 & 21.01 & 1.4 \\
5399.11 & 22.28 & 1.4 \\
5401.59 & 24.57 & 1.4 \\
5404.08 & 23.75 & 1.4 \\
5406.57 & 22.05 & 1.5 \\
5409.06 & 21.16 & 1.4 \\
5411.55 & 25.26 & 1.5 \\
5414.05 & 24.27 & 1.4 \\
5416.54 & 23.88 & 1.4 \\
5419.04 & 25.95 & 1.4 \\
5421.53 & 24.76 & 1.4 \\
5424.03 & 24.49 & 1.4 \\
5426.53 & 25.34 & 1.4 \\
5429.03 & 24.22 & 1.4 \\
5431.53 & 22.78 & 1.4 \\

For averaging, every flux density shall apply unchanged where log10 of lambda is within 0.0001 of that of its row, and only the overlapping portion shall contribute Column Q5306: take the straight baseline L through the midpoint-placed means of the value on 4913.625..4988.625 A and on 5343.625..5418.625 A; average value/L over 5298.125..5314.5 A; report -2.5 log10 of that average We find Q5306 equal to -0.085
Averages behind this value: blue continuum 23.4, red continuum 24.2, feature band 26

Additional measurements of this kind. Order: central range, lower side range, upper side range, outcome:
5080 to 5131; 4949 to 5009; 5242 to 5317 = 0.11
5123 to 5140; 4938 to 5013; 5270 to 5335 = 0.11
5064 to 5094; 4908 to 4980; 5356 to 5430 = 0.10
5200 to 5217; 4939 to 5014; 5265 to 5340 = 0.16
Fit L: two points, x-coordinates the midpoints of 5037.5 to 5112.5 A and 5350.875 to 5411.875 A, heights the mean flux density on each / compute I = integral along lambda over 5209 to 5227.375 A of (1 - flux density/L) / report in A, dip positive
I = 1.6 A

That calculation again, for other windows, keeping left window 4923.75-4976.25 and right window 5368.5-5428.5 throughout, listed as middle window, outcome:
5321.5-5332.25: 0.1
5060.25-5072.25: 0.4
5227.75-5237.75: 0.9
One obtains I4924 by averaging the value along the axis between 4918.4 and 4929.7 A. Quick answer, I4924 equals 21.2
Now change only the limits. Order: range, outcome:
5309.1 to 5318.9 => 26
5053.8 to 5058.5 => 25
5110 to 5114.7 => 21.9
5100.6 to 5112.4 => 20.7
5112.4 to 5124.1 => 20.6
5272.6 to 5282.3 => 23.3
